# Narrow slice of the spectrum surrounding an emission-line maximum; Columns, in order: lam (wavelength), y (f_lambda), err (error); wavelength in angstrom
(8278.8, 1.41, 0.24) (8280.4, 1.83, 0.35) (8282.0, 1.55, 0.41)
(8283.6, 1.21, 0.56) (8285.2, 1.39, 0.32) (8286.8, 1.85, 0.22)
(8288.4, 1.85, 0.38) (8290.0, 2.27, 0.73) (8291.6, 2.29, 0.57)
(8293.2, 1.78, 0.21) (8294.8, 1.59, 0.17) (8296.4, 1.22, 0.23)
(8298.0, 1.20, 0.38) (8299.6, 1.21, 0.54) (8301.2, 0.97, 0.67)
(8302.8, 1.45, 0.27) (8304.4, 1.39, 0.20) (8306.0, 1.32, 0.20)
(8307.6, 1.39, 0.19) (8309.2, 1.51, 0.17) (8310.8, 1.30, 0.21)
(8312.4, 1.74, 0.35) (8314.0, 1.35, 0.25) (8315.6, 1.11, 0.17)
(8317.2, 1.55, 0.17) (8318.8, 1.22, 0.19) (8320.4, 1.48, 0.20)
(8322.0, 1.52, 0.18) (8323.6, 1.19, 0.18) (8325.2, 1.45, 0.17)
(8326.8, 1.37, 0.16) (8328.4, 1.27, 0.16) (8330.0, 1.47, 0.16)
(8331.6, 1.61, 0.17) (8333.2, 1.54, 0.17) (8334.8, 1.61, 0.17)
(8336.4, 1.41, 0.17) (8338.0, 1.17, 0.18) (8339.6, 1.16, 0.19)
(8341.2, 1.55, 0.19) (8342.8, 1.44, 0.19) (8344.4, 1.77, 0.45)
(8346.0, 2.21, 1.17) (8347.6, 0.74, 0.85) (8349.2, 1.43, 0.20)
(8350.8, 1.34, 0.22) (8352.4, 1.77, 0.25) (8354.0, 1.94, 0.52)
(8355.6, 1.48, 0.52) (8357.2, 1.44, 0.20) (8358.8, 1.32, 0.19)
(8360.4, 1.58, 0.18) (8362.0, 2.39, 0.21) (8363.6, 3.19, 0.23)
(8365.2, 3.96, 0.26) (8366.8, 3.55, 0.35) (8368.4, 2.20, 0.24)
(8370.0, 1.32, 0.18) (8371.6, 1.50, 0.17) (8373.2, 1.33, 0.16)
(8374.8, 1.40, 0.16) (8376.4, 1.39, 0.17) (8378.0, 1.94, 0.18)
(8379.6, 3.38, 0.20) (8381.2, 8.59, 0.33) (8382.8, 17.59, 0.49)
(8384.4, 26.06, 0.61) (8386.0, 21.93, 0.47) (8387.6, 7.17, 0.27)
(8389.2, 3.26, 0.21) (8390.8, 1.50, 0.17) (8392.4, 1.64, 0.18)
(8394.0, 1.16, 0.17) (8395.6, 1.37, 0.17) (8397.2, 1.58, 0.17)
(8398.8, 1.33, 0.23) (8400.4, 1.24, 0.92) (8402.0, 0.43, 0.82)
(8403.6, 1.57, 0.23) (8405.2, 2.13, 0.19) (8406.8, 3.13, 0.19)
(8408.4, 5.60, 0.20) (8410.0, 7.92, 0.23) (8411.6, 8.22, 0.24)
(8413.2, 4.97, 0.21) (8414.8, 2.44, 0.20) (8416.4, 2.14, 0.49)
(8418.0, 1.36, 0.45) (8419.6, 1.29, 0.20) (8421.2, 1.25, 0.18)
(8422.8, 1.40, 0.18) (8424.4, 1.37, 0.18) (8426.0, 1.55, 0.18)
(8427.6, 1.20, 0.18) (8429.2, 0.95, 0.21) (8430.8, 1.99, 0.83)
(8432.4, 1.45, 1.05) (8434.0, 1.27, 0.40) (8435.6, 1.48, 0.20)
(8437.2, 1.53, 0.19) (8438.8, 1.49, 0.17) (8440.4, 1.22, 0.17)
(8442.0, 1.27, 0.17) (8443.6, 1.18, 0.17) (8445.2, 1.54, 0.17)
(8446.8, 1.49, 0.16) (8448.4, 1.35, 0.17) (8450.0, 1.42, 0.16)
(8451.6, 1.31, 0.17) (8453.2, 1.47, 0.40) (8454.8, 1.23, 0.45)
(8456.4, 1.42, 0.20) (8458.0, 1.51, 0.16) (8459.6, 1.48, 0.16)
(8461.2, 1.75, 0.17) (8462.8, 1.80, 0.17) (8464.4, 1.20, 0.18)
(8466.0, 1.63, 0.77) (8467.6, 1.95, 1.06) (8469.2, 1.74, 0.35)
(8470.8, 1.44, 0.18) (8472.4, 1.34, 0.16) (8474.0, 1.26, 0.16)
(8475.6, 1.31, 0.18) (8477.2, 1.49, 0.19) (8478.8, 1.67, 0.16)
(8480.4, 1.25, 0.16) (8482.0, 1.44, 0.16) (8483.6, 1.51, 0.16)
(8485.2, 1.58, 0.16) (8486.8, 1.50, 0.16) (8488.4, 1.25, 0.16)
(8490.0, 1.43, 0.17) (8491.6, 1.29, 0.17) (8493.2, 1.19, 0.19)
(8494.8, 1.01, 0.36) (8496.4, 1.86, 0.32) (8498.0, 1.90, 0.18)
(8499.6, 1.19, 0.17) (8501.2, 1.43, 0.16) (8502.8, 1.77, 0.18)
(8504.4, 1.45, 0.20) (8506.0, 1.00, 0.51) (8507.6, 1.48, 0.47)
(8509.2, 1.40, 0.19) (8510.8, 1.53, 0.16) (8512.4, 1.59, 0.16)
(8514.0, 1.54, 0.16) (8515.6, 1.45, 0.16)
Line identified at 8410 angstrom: [N II] 6583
